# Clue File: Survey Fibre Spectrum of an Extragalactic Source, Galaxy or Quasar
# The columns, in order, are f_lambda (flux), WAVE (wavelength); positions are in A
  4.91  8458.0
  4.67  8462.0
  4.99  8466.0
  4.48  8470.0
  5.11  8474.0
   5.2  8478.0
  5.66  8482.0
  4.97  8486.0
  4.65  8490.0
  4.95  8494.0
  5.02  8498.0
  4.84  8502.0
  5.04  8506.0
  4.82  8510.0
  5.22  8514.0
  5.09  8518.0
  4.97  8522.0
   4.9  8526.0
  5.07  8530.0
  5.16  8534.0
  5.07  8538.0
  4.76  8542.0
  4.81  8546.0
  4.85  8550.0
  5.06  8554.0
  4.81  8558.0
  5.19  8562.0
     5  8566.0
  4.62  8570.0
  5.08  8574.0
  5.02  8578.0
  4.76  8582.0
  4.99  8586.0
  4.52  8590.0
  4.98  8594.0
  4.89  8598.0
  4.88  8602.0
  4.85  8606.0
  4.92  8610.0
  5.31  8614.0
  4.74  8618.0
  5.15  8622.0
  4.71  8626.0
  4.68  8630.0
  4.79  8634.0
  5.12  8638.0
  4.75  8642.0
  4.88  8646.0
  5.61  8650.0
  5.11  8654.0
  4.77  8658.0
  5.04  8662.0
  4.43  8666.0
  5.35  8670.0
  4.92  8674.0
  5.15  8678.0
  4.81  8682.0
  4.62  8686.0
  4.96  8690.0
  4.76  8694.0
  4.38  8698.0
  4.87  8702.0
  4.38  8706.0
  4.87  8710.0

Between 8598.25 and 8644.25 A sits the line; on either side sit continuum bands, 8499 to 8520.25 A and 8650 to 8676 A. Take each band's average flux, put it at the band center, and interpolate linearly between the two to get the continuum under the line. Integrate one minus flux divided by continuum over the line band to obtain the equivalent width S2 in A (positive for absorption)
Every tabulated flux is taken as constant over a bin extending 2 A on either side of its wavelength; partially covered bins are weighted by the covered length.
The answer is 0.9 A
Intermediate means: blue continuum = 5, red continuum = 4.99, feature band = 4.9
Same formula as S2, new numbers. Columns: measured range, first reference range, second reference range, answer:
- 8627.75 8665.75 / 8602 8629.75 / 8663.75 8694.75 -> -0.3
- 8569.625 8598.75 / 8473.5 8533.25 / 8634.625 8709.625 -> 0.5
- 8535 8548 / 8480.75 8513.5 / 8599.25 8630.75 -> 0.2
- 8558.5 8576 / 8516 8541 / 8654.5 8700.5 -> 0.1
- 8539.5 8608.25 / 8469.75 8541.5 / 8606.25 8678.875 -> 1.4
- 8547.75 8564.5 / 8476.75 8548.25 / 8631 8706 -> 0.0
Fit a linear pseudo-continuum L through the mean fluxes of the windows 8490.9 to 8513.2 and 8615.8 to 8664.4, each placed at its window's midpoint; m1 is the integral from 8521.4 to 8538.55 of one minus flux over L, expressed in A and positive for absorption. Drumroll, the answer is -0.3 A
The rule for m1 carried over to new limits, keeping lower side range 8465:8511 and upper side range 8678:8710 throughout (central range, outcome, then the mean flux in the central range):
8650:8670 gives -0.84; 4.97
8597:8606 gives -0.07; 4.88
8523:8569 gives -0.51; 4.96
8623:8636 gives 0.12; 4.76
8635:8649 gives -0.49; 4.96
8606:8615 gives -0.39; 5.03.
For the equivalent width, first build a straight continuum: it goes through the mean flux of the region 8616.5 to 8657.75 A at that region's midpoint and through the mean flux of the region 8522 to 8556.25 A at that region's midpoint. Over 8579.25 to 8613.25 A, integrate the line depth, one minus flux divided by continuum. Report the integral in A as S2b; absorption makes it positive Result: 0.6 A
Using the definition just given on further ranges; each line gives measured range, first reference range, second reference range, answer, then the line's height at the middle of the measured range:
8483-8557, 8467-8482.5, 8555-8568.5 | 0.8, 5.02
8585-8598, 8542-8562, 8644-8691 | 0.3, 4.92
